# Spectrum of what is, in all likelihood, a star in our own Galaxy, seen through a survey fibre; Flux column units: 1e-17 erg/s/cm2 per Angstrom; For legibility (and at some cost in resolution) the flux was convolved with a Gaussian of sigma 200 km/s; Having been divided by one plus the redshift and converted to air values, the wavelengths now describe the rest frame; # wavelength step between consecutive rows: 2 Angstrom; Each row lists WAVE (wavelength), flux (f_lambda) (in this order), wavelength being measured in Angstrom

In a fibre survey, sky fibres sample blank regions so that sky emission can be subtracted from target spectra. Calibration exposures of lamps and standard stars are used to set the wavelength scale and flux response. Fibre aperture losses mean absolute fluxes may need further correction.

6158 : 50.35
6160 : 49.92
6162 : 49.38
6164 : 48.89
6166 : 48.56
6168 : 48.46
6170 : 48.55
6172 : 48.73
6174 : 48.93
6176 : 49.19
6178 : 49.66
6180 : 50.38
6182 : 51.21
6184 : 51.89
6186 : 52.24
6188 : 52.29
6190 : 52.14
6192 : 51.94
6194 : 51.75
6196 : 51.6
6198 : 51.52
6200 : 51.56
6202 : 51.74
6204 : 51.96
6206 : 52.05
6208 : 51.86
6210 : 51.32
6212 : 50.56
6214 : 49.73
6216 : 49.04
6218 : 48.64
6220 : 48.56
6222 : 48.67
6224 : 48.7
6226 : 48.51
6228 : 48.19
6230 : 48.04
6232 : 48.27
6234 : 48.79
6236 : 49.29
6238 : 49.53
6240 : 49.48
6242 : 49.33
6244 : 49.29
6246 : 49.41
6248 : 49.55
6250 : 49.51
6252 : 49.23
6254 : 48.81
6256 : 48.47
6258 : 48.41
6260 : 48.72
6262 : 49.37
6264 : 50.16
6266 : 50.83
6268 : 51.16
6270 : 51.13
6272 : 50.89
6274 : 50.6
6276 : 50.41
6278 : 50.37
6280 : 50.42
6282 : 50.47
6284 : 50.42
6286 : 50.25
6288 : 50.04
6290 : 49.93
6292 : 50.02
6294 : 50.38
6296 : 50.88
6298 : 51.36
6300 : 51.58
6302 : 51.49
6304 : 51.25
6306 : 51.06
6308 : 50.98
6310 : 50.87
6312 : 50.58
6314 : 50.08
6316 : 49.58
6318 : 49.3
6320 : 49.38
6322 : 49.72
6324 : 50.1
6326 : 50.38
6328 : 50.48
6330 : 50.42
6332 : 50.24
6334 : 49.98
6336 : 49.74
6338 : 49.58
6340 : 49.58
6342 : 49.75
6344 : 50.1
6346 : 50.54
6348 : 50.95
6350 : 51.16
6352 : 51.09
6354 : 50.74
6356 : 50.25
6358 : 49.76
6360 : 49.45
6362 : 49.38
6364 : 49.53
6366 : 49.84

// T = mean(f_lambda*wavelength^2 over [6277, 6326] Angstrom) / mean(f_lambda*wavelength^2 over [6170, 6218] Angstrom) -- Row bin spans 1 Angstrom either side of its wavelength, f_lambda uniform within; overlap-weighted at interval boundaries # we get 1.03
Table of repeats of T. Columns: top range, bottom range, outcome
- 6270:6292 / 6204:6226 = 1.03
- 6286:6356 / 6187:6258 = 1.04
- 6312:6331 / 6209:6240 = 1.05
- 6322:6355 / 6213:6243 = 1.07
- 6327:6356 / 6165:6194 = 1.05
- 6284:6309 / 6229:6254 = 1.05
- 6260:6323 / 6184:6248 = 1.03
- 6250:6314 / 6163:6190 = 1.04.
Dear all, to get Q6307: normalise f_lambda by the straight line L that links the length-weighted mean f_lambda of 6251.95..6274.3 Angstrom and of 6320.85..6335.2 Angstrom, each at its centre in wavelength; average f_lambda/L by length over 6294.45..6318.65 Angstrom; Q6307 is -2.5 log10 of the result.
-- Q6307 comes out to -0.02 mag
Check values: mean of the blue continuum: 49.8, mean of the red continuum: 50.2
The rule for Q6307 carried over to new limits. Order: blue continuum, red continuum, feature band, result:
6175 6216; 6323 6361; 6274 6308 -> 0.00 mag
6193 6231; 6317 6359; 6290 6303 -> -0.02 mag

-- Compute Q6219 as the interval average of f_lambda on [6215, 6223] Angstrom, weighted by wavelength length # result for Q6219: 48.7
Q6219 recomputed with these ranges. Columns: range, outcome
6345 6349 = 50.7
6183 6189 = 52.1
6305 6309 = 51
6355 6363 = 49.7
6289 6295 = 50.1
